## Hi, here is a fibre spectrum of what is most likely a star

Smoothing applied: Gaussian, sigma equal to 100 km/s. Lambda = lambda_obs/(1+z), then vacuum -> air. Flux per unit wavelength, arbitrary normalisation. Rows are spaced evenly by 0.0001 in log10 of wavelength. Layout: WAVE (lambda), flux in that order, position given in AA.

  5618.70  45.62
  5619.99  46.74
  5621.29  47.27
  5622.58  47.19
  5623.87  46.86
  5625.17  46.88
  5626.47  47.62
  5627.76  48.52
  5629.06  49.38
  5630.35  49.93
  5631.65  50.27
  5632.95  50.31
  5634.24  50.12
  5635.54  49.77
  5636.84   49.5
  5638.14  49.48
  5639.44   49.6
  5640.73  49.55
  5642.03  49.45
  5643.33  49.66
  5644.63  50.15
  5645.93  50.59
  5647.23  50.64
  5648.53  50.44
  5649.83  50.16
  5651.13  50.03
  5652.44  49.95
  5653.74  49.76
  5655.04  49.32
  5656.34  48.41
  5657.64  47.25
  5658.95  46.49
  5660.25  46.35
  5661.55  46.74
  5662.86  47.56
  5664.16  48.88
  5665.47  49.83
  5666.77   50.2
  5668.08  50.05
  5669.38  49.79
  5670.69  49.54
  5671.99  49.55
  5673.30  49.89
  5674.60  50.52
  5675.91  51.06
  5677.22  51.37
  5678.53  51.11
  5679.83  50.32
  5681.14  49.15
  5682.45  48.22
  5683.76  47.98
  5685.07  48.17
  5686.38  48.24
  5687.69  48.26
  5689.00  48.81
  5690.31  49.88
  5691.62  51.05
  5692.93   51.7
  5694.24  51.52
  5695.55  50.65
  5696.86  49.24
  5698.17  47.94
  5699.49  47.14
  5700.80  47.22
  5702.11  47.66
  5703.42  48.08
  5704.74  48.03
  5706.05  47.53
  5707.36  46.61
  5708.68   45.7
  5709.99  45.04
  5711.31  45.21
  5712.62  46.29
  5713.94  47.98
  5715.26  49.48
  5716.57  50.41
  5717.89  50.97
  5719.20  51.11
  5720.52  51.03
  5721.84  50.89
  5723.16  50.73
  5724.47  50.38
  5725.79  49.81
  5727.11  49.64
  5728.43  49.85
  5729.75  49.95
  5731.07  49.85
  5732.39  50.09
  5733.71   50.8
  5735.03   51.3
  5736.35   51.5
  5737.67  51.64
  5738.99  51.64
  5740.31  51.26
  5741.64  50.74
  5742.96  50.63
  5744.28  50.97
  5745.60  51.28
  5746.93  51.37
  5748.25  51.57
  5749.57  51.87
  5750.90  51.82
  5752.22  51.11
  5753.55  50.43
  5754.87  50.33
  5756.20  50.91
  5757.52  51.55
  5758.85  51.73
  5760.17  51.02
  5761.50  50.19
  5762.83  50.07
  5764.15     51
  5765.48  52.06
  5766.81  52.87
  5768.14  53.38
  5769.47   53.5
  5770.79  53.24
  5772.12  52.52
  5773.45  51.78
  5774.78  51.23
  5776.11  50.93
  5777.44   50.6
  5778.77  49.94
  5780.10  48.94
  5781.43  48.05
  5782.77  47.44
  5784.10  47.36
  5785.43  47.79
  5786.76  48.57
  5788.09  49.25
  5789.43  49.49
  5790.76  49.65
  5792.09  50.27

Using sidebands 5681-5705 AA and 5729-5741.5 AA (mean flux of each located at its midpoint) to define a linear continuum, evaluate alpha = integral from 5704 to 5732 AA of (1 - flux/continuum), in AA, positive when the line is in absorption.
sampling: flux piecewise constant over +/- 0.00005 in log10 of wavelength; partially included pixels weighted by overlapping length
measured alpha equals 0.7 AA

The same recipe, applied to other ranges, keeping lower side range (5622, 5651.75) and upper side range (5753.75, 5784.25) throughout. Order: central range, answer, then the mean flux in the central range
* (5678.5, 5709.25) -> 0.83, 48.7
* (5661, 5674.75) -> 0.13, 49.3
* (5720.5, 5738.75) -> -0.02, 50.5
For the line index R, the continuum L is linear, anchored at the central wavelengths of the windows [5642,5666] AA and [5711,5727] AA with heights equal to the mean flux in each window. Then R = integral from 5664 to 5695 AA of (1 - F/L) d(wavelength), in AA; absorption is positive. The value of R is -0.35 AA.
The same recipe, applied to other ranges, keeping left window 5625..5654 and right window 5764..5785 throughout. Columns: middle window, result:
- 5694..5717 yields 1.1 AA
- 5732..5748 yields -0.2 AA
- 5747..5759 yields -0.1 AA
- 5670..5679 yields -0.1 AA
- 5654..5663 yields 0.4 AA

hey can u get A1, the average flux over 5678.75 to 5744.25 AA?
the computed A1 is 49.4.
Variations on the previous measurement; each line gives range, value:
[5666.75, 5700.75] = 49.6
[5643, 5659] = 49.5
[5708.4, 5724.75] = 48.9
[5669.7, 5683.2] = 50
